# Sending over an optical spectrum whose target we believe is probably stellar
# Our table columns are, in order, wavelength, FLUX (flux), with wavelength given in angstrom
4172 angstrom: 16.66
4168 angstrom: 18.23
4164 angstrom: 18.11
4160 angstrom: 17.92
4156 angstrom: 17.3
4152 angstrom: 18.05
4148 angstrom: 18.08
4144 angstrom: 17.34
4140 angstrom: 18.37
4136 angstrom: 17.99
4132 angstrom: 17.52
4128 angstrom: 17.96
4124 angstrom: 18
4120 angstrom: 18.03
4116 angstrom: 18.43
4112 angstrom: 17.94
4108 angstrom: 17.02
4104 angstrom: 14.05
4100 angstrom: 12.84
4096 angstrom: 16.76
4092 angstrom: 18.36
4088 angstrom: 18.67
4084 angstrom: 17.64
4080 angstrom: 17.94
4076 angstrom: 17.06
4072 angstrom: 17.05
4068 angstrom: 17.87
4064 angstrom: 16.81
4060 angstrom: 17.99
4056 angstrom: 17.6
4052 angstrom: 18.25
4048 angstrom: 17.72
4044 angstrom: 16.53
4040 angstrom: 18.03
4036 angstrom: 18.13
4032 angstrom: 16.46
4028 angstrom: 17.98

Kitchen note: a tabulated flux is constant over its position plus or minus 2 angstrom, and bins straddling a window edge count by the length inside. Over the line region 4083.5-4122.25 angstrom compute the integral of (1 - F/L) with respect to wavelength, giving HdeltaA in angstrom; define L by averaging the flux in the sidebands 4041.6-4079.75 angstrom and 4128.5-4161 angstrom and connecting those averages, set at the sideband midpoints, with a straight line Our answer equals 1.5 angstrom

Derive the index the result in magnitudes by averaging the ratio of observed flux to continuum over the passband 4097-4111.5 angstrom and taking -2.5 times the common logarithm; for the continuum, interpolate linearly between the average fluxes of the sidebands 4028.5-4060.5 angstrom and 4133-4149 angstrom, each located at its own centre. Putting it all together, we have 0.18 mag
